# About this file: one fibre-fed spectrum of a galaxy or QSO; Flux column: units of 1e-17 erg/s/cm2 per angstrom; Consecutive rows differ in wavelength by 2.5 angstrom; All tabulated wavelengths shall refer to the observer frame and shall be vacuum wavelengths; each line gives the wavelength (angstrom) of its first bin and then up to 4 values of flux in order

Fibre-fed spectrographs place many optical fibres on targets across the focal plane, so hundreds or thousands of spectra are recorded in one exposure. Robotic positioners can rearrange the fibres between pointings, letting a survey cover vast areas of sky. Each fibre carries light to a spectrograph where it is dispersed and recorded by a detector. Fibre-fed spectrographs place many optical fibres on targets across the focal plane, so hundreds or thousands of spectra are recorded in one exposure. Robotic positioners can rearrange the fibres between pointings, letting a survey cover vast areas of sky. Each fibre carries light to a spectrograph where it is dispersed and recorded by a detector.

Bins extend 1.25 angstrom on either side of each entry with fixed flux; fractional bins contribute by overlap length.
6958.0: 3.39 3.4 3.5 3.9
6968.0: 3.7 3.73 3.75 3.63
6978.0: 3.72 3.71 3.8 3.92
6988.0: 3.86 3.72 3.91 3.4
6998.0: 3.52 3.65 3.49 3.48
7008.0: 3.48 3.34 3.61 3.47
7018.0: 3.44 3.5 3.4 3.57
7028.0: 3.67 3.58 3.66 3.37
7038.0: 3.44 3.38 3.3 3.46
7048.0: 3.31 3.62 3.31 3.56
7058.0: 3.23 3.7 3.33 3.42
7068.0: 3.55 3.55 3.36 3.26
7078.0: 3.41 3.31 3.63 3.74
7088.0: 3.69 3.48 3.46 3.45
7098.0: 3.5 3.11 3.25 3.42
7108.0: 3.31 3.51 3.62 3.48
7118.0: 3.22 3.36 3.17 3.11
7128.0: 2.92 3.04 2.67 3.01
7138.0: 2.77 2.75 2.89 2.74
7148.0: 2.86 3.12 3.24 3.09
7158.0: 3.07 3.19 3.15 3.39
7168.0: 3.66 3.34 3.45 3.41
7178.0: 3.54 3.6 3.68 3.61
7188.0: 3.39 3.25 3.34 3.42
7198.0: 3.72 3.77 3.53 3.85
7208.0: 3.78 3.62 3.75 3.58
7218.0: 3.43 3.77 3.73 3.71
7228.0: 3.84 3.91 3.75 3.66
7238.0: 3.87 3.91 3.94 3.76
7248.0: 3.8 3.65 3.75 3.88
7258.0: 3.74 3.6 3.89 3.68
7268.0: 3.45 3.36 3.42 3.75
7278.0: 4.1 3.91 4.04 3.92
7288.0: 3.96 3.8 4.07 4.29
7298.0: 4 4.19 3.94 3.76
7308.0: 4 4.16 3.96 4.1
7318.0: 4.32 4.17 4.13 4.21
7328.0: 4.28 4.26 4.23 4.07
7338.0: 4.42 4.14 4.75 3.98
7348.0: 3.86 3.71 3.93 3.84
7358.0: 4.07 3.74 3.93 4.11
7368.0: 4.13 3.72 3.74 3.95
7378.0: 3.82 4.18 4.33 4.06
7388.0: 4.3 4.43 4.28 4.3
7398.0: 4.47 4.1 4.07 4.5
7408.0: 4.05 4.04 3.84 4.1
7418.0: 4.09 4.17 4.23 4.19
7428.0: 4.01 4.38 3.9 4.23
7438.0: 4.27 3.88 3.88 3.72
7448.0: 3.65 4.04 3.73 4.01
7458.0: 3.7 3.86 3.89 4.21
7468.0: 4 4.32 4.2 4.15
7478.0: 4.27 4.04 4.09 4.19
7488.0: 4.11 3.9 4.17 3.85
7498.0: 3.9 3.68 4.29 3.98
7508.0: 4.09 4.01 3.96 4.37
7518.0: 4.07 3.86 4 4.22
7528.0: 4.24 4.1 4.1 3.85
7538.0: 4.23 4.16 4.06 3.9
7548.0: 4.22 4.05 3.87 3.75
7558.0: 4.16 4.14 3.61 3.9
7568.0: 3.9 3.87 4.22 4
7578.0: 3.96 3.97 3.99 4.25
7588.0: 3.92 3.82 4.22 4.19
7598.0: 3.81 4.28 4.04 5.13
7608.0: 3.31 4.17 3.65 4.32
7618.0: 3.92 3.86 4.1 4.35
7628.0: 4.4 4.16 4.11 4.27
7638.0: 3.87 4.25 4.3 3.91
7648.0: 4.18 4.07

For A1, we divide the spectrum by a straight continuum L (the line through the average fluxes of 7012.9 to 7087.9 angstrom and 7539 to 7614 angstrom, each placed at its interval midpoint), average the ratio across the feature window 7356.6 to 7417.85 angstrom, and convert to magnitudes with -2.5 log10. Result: -0.07 mag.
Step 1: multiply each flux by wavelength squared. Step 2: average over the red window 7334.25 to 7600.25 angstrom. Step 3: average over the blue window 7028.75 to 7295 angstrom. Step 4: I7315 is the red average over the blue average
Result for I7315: 1.26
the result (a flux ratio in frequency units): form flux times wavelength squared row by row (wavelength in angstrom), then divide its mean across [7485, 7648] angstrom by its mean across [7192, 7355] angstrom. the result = 1.1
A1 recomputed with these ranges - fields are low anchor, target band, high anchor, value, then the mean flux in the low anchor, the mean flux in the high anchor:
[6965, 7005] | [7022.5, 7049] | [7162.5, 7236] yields 0.06 mag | 3.71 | 3.59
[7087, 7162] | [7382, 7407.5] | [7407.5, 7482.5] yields -0.10 mag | 3.18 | 4.04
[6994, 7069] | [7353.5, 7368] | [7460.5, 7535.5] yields -0.02 mag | 3.48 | 4.07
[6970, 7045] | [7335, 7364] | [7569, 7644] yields -0.05 mag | 3.58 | 4.09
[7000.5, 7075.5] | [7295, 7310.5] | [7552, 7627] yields -0.08 mag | 3.47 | 4.02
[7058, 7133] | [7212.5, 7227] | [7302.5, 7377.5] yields 0.02 mag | 3.38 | 4.05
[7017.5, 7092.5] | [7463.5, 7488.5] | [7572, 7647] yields -0.06 mag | 3.47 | 4.09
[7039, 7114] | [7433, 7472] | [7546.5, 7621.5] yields -0.03 mag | 3.44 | 4.02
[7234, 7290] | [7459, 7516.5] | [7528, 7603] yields -0.03 mag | 3.77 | 4.02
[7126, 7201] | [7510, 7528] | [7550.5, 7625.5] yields -0.05 mag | 3.23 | 4.02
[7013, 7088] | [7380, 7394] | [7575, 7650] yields -0.11 mag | 3.47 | 4.09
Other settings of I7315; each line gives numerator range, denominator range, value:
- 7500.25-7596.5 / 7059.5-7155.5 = 1.39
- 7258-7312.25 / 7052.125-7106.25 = 1.19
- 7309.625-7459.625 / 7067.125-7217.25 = 1.30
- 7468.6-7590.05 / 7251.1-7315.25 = 1.12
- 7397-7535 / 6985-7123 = 1.31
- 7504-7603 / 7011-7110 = 1.34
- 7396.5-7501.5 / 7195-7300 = 1.13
